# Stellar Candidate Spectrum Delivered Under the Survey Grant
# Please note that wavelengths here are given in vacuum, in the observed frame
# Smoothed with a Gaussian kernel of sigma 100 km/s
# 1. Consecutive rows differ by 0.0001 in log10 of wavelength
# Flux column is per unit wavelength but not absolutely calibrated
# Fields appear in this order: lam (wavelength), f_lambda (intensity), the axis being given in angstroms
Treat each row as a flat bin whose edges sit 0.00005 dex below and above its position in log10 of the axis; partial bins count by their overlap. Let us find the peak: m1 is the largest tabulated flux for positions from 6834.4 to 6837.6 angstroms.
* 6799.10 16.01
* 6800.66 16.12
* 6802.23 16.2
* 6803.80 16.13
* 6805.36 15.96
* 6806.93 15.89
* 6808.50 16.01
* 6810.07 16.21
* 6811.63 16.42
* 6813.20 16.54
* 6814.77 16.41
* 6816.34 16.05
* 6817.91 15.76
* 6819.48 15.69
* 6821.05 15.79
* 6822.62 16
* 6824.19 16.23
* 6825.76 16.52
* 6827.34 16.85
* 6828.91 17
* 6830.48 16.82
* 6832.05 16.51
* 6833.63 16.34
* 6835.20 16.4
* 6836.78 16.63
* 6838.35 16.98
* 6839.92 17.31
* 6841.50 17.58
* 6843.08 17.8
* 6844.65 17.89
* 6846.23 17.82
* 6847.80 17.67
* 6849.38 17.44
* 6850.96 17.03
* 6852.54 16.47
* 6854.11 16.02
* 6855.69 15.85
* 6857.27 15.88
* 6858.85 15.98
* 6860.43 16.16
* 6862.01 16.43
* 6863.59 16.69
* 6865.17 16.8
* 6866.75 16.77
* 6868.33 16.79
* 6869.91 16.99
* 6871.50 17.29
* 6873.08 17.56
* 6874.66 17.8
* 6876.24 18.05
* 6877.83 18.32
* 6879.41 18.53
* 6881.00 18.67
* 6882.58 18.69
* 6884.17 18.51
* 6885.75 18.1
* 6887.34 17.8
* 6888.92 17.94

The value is 16.63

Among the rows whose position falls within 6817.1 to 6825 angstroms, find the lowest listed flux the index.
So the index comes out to 15.69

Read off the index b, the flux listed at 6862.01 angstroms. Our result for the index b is 16.43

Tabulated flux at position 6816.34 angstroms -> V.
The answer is 16.05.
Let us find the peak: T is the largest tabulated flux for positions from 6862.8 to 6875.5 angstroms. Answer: 17.8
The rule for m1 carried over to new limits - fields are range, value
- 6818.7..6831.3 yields 17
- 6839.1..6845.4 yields 17.89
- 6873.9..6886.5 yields 18.69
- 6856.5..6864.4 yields 16.69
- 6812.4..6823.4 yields 16.54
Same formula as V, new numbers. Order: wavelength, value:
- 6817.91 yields 15.76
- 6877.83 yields 18.32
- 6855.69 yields 15.85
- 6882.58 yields 18.69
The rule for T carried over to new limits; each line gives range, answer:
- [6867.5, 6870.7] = 16.99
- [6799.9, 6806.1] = 16.2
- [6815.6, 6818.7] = 16.05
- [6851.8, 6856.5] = 16.47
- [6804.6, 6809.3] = 16.01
